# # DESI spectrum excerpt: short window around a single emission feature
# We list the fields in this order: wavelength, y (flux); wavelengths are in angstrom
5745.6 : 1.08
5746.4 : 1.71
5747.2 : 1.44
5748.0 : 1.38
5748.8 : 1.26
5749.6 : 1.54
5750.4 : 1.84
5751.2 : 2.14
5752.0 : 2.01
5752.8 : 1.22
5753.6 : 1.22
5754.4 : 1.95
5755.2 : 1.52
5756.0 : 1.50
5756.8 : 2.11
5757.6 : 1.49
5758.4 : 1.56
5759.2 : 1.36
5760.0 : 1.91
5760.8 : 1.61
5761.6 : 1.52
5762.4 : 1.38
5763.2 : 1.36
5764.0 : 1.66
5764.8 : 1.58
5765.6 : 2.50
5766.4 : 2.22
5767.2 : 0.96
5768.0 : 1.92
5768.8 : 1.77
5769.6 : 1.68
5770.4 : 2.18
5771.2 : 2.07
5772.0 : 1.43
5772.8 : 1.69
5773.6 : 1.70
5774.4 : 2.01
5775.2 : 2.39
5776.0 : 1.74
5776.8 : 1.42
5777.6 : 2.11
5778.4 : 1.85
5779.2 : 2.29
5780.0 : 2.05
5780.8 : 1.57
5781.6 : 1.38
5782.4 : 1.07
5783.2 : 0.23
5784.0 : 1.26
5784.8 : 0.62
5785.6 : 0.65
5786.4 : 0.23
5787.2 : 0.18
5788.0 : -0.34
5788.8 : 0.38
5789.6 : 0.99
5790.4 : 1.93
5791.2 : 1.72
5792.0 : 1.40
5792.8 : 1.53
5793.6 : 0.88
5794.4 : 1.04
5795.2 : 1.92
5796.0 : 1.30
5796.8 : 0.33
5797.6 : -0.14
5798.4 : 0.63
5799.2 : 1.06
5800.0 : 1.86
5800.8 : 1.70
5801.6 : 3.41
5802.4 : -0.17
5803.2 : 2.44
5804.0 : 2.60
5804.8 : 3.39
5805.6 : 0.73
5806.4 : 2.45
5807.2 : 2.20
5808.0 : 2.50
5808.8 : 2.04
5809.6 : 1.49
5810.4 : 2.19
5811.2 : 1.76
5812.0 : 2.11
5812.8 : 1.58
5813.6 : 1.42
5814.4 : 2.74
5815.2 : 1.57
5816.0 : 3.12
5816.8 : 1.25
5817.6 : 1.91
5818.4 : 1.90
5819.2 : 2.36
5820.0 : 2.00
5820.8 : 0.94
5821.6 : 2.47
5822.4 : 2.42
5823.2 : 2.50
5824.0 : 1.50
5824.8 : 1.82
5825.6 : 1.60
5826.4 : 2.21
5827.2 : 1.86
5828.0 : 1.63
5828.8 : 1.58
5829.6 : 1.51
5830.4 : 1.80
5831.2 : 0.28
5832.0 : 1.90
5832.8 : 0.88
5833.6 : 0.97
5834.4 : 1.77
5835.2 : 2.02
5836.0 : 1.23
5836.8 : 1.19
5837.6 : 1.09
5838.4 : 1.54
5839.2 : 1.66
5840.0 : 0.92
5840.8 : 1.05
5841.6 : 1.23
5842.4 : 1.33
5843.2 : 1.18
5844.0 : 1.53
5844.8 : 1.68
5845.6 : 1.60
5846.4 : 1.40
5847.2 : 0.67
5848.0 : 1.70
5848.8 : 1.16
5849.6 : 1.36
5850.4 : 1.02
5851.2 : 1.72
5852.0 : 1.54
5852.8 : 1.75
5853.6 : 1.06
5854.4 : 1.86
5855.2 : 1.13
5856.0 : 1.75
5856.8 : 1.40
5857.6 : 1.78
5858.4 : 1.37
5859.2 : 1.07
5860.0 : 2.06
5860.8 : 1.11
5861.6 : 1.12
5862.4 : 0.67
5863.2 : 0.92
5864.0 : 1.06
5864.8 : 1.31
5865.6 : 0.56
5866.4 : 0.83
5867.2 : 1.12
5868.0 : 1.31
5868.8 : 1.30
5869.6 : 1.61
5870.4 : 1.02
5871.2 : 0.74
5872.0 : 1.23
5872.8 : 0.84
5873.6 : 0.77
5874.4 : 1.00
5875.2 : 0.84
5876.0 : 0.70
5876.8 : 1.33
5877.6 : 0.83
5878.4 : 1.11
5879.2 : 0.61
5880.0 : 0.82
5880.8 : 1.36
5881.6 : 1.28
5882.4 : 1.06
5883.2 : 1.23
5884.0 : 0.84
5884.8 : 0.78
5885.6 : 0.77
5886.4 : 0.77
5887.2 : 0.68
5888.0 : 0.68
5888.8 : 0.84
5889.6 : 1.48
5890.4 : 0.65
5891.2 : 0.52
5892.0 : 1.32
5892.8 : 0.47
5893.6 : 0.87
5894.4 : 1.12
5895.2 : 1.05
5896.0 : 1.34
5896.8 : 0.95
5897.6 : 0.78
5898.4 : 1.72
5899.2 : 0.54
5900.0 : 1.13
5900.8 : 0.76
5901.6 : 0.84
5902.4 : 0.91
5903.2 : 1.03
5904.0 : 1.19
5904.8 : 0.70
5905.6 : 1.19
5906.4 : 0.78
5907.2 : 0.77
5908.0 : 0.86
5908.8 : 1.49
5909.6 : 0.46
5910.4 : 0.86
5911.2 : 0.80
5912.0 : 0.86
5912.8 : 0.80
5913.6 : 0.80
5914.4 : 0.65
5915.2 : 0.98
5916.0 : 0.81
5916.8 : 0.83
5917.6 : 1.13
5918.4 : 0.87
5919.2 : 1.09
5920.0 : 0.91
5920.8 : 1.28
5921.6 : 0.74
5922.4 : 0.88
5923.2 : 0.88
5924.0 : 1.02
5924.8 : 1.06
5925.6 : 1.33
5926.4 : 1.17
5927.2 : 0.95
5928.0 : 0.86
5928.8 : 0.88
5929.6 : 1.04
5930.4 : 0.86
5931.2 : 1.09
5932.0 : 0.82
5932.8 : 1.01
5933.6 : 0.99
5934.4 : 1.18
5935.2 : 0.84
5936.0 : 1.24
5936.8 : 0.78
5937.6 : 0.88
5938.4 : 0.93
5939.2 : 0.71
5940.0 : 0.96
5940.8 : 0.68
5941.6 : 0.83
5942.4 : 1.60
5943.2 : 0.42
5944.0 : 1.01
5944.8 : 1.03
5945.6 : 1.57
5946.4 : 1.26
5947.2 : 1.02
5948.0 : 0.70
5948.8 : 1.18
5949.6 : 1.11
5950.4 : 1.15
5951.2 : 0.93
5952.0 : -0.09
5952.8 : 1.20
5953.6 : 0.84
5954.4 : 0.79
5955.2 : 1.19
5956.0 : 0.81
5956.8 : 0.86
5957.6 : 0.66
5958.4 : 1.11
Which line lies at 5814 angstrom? C IV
